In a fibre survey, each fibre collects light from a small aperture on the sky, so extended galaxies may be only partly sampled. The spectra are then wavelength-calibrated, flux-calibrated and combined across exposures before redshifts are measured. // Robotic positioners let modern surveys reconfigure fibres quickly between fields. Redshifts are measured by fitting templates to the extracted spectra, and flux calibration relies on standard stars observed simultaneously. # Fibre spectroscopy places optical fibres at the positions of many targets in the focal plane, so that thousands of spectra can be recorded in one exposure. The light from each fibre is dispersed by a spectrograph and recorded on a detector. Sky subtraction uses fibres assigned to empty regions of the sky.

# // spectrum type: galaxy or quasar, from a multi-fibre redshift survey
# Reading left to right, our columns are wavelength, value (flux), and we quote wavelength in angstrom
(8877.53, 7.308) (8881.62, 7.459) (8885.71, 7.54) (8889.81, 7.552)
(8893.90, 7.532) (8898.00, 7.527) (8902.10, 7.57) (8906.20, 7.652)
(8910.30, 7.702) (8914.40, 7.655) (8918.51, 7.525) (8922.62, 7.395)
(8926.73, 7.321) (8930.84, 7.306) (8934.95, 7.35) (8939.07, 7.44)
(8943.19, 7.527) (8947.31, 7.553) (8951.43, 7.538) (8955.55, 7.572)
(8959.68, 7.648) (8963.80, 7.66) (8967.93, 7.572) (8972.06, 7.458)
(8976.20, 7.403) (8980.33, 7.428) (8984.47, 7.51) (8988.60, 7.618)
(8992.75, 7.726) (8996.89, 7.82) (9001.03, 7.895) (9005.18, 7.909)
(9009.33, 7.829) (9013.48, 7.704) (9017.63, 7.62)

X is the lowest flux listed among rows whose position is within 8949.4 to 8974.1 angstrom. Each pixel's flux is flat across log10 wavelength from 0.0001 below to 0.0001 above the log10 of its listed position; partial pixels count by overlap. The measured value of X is 7.458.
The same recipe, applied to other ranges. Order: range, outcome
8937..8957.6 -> 7.44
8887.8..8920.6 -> 7.525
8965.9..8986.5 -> 7.403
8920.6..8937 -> 7.306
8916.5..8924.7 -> 7.395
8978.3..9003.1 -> 7.428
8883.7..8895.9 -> 7.532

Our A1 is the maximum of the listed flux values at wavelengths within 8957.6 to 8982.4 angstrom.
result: 7.66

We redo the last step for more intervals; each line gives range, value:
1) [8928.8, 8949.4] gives 7.553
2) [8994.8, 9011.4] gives 7.909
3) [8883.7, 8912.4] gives 7.702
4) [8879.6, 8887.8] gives 7.54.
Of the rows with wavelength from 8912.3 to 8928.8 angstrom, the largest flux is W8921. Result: 7.655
